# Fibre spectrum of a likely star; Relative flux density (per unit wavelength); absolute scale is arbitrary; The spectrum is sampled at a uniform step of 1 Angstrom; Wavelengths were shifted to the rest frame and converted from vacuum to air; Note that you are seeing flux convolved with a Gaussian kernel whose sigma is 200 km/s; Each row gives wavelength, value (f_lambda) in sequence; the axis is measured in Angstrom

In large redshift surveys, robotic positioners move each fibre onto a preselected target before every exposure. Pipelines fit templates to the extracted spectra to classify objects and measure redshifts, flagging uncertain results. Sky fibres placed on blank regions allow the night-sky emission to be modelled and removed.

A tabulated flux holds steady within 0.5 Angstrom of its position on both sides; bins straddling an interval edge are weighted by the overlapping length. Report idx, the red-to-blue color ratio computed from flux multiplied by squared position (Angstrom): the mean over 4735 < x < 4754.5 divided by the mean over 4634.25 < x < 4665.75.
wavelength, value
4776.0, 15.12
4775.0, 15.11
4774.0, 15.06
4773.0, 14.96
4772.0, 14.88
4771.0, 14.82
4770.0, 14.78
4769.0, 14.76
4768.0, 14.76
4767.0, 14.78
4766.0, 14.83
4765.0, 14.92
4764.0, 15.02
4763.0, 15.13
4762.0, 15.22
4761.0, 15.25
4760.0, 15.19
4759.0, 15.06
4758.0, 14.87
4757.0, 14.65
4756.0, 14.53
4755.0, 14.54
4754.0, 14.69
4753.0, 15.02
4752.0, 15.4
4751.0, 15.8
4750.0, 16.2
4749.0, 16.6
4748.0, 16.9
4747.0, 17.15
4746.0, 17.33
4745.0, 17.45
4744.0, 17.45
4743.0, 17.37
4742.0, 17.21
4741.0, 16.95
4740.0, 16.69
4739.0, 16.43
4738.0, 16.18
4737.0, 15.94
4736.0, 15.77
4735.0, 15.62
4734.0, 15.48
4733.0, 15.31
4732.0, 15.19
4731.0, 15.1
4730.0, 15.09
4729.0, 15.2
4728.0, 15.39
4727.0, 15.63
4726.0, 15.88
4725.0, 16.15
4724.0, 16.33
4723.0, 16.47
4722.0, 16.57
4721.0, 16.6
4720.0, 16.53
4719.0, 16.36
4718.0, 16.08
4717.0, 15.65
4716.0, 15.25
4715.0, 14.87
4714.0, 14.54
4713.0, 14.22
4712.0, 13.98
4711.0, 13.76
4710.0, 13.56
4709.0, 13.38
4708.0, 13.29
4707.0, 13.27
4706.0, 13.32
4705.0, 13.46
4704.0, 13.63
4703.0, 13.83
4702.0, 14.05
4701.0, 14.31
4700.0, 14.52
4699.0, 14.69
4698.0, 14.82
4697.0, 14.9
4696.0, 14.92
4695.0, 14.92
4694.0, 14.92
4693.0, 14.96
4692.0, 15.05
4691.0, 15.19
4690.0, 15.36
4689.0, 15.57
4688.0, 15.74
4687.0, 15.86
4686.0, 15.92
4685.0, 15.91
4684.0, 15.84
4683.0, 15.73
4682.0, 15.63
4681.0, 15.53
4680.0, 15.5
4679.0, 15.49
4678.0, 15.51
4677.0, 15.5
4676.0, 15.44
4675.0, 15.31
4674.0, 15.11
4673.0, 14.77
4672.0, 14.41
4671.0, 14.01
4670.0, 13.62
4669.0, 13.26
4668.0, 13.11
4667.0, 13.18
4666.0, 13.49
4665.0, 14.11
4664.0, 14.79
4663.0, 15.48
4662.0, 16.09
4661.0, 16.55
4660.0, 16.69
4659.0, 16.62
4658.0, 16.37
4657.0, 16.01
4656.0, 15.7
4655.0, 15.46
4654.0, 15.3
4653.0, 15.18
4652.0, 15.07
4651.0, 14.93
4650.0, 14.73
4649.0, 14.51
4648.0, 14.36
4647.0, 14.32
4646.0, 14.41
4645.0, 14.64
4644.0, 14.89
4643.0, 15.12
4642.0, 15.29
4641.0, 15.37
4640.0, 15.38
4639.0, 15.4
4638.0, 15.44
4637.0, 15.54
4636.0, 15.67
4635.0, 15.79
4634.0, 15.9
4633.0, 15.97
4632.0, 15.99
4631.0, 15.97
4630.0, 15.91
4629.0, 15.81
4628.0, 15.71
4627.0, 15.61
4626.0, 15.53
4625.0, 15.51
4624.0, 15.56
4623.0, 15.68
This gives 1.12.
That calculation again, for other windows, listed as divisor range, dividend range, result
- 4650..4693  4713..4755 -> 1.08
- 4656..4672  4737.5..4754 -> 1.15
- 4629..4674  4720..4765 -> 1.09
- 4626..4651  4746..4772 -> 1.05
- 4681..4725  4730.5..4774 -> 1.06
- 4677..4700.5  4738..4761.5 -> 1.07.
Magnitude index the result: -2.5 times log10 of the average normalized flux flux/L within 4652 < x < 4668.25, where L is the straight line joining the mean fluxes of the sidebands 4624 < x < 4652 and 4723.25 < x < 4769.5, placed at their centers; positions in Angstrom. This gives 0.01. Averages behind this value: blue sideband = 15.3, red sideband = 15.7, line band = 15.3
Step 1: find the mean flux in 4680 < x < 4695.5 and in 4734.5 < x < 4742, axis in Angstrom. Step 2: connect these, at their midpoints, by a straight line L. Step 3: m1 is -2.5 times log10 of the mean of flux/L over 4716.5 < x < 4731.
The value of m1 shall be 0.01 mag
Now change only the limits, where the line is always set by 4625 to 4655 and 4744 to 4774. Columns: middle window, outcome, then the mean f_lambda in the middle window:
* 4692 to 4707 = 0.072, 14.4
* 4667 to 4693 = 0.017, 15.1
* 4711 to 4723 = -0.008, 15.5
